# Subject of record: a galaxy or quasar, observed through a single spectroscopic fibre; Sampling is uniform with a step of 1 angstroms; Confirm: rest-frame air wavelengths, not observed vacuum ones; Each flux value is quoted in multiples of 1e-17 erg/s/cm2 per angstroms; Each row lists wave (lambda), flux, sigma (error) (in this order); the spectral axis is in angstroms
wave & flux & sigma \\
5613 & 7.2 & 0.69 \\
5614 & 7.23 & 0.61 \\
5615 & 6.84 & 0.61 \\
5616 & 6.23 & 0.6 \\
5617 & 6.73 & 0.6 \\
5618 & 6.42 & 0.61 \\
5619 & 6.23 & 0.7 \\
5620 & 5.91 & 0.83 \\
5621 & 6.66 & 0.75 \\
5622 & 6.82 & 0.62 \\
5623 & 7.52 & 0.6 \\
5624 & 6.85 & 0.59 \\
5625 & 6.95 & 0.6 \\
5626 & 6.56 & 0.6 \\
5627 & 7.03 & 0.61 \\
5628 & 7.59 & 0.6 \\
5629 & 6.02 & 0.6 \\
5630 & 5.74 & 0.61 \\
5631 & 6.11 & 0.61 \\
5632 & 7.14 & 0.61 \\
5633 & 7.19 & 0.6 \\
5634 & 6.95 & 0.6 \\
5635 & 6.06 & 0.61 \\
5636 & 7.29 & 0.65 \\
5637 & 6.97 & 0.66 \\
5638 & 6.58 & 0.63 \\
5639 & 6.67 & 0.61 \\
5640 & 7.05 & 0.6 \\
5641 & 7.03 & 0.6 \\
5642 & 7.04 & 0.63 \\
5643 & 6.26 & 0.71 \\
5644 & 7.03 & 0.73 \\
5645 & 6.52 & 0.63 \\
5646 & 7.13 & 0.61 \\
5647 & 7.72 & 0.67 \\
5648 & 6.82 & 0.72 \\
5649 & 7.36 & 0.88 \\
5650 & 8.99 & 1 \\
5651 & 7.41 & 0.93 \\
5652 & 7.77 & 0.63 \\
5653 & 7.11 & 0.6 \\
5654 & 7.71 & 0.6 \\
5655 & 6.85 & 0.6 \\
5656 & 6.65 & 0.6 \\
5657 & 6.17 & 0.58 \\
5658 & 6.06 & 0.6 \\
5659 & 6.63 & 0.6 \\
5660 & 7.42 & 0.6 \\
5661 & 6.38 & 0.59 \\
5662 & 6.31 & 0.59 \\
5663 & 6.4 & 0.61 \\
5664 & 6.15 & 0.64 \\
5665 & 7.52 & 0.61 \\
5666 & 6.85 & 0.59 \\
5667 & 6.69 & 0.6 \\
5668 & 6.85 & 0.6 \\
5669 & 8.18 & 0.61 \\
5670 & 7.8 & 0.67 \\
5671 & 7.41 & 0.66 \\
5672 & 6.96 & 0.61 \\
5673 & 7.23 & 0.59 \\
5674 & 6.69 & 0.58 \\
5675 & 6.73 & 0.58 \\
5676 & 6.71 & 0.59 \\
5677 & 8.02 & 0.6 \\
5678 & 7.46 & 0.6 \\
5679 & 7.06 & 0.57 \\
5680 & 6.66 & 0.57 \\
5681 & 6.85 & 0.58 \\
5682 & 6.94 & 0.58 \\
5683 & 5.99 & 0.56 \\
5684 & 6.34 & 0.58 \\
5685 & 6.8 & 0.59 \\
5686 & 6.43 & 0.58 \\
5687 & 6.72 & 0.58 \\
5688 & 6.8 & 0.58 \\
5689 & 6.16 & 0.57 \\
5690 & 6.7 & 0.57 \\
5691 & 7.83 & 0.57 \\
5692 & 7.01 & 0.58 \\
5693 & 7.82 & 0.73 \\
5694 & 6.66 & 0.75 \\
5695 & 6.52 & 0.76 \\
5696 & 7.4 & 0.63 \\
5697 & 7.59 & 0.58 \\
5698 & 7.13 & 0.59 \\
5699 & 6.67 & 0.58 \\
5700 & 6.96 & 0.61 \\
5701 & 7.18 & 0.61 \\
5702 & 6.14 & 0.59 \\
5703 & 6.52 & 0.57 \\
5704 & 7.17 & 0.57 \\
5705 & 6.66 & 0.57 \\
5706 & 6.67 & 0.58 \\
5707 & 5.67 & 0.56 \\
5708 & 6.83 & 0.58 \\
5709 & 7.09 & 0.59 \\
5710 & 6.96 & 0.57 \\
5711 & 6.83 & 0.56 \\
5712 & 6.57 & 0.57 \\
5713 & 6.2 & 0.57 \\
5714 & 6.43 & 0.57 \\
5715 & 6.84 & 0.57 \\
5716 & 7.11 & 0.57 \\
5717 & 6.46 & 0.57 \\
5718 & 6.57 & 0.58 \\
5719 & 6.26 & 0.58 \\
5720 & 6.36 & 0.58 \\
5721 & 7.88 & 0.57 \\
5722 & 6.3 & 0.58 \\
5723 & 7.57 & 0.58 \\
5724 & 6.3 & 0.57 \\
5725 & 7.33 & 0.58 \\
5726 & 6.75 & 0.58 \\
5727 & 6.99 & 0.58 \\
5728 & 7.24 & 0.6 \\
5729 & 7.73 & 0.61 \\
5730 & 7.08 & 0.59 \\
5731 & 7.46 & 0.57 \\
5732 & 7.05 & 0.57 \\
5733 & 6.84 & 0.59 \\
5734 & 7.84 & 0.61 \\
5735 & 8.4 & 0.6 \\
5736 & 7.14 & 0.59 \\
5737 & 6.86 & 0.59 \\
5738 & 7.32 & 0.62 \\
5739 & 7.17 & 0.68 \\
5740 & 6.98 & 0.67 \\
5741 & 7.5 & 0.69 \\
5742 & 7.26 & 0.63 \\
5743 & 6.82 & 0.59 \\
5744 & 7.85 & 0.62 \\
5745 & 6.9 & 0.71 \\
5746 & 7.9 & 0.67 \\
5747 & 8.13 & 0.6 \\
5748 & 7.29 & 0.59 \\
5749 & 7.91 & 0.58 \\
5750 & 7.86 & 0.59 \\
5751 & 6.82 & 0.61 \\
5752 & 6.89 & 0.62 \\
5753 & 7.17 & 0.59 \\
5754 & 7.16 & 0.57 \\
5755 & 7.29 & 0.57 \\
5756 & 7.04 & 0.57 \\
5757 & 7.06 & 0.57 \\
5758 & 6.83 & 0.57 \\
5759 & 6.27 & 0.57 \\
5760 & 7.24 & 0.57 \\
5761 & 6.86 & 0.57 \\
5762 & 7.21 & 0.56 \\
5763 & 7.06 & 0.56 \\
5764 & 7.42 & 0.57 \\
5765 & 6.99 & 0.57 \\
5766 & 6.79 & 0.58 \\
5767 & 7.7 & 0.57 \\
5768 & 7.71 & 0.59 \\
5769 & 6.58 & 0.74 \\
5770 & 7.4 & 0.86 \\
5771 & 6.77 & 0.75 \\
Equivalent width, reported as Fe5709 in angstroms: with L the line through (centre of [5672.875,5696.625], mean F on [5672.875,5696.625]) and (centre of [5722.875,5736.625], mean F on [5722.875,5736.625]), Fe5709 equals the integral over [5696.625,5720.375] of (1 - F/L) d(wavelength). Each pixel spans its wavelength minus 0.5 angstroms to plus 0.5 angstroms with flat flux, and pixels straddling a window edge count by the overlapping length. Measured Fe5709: 1.28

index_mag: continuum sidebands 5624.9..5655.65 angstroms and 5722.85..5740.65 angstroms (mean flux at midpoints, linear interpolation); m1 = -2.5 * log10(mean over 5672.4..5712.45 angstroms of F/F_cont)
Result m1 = 0.041 mag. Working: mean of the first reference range 6.99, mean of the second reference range 7.22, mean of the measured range 6.85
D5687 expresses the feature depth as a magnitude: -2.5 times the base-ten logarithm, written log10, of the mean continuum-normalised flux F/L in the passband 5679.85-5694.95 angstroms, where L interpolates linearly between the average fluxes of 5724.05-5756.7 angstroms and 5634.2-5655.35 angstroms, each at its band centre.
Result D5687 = 0.07 mag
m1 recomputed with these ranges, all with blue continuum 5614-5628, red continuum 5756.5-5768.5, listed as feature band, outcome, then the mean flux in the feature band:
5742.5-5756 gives -0.047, 7.37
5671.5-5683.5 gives -0.011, 6.94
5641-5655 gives -0.073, 7.27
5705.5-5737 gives 0.010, 6.93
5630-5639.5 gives 0.007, 6.72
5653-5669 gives 0.010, 6.77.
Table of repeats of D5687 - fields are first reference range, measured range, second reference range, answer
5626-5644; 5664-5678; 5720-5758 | -0.04 mag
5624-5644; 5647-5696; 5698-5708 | -0.04 mag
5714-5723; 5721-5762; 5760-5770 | -0.04 mag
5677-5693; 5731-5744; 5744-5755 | 0.00 mag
